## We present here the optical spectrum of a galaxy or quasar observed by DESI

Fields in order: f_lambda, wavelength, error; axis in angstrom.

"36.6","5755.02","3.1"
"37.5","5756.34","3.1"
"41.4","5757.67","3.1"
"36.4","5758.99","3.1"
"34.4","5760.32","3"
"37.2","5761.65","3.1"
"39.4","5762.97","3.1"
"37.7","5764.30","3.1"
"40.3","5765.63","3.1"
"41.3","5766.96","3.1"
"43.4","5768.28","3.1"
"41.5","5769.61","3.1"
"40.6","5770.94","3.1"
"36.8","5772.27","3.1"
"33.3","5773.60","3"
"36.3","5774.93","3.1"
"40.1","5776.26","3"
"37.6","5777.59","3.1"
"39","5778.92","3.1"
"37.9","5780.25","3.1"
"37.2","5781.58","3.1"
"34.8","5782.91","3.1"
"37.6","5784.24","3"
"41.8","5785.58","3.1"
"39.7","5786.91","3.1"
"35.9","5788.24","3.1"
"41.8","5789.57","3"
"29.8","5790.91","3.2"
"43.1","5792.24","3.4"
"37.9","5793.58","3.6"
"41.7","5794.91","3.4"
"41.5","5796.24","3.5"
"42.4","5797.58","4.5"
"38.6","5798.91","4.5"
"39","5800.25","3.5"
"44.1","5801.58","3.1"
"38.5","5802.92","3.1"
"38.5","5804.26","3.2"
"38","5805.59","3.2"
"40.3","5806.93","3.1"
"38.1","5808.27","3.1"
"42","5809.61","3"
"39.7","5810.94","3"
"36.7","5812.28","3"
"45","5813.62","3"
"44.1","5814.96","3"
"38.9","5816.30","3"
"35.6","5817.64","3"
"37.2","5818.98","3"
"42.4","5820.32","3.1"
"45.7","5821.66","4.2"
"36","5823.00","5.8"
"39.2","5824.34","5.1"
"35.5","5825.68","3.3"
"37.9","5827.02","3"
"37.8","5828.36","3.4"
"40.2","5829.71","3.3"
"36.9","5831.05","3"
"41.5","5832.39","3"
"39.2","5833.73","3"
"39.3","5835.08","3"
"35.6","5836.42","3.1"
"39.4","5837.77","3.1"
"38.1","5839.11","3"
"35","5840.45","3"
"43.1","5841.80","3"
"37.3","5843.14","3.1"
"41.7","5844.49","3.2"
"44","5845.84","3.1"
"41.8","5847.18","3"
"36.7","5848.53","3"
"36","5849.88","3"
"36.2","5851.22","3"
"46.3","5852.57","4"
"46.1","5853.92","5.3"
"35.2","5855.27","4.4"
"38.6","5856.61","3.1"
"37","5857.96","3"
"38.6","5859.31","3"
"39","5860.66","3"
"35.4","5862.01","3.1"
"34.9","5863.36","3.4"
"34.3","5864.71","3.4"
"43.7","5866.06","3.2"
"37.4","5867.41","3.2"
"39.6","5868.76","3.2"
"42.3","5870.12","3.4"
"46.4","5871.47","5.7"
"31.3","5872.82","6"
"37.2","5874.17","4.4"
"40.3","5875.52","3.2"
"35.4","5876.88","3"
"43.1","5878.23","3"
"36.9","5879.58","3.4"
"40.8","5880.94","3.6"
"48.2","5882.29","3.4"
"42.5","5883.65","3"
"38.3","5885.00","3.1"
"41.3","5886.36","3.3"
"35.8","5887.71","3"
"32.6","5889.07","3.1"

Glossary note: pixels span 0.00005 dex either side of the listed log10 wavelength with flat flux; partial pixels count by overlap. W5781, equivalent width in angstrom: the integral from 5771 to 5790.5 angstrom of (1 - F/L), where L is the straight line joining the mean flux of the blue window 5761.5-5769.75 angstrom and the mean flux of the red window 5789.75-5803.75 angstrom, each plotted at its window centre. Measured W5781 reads 1.0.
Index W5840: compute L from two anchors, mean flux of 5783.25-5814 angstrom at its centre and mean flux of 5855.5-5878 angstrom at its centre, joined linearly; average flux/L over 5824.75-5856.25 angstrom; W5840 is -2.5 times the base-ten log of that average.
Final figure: -0.01 mag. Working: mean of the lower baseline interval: 39.5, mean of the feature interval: 39.2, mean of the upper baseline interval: 38.3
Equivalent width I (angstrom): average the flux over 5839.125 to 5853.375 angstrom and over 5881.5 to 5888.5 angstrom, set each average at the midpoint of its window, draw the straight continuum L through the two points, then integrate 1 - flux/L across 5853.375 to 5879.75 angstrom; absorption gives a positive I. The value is 1.2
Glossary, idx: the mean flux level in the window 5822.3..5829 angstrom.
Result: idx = 37.4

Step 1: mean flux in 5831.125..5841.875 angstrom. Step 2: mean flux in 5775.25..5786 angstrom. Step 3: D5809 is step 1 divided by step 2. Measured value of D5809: 1.0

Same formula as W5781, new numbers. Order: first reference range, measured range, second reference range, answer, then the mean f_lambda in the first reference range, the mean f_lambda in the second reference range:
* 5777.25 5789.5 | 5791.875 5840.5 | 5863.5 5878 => -1.4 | 38.2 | 38.8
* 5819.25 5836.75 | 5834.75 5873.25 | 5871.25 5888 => 0.4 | 39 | 39.7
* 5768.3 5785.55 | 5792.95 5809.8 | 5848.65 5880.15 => -0.8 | 38.1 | 38.7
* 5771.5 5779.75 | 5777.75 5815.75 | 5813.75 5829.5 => -1.2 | 37.2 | 39.3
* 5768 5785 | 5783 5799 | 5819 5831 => -0.3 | 38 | 39.1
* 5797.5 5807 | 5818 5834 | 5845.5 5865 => 0.1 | 39.8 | 38.7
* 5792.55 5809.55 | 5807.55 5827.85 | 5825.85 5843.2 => -0.2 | 40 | 38.5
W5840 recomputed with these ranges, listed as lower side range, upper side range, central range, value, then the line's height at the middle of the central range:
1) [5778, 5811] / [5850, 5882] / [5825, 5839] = 0.021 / 39.1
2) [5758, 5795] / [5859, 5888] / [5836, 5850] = -0.004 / 39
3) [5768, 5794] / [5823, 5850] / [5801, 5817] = -0.049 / 38.5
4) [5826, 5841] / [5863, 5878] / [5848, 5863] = -0.003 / 38.5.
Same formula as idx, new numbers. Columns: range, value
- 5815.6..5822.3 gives 39.9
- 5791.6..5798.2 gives 41.3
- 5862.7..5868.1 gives 37.6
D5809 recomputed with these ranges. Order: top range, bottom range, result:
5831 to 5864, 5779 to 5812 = 1.00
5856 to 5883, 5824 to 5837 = 1.02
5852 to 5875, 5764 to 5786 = 1.01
